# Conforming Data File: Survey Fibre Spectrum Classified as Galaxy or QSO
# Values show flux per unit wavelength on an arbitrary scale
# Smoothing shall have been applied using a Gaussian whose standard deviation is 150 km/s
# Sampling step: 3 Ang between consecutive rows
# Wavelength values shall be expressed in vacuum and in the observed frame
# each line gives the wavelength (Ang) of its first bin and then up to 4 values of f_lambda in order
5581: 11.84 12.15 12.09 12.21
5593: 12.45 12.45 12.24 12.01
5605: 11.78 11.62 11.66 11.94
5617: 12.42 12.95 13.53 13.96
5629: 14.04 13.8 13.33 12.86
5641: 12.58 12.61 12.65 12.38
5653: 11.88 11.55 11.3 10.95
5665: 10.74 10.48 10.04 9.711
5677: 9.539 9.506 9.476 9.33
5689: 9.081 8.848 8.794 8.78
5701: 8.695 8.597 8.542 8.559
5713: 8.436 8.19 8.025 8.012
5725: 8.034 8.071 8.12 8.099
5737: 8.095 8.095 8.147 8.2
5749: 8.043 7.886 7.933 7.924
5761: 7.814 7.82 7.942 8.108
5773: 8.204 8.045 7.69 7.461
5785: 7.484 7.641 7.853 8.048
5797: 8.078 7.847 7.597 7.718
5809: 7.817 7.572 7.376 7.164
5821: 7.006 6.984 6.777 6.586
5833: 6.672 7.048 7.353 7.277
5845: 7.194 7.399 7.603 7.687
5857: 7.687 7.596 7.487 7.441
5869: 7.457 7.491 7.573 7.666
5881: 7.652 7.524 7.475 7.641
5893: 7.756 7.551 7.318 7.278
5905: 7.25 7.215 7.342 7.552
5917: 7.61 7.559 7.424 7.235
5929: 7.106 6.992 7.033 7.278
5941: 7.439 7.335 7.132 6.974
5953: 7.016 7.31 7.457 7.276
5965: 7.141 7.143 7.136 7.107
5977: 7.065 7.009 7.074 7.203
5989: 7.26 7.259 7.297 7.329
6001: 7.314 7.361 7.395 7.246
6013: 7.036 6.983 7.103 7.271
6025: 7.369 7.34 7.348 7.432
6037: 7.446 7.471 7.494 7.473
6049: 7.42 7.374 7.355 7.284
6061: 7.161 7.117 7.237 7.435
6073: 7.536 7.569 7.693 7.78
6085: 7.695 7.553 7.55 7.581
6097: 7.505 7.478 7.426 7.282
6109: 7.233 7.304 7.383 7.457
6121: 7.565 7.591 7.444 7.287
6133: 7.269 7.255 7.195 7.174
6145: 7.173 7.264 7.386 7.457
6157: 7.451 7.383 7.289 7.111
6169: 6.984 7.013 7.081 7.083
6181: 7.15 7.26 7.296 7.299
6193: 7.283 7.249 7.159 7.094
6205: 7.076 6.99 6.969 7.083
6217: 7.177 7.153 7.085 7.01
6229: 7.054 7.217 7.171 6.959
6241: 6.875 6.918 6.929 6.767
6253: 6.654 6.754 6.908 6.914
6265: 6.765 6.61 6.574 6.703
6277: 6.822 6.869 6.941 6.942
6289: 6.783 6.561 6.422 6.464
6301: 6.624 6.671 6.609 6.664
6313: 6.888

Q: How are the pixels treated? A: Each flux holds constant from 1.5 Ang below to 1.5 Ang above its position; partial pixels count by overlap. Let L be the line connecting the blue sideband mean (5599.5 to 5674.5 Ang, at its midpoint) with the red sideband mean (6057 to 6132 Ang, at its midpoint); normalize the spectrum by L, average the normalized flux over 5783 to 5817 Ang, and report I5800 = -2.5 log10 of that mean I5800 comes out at 0.33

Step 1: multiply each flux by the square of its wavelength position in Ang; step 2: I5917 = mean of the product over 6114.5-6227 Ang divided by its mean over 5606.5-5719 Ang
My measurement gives 0.79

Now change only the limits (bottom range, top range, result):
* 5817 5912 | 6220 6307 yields 1.06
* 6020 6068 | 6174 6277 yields 1.01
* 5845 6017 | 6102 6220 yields 1.07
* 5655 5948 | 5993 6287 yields 1.01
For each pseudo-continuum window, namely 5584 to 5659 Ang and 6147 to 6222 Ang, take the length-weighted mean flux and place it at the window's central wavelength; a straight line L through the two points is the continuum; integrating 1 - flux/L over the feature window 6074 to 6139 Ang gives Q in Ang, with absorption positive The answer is 3.8 Ang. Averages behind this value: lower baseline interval 12.5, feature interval 7.47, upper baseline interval 7.19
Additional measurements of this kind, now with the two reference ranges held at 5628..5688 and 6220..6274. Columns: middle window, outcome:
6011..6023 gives 2.16 Ang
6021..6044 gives 3.06 Ang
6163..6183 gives 0.99 Ang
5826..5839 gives 4.17 Ang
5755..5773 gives 4.49 Ang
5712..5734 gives 5.61 Ang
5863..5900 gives 8.18 Ang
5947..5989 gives 8.73 Ang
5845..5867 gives 5.23 Ang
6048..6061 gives 1.60 Ang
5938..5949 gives 2.30 Ang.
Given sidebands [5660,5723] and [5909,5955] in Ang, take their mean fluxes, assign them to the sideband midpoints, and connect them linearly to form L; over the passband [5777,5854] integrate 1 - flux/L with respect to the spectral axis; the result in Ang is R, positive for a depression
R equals 7.3 Ang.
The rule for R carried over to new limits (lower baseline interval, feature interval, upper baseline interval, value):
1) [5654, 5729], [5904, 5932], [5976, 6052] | 1.9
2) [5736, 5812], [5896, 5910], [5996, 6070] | 0.6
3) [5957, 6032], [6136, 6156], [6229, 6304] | -0.8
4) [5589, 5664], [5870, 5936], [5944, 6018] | 7.3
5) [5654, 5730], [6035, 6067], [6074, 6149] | 1.4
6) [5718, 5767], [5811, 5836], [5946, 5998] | 2.3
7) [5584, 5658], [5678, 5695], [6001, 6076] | 3.6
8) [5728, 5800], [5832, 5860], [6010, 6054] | 1.5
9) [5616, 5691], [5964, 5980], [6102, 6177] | 3.0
